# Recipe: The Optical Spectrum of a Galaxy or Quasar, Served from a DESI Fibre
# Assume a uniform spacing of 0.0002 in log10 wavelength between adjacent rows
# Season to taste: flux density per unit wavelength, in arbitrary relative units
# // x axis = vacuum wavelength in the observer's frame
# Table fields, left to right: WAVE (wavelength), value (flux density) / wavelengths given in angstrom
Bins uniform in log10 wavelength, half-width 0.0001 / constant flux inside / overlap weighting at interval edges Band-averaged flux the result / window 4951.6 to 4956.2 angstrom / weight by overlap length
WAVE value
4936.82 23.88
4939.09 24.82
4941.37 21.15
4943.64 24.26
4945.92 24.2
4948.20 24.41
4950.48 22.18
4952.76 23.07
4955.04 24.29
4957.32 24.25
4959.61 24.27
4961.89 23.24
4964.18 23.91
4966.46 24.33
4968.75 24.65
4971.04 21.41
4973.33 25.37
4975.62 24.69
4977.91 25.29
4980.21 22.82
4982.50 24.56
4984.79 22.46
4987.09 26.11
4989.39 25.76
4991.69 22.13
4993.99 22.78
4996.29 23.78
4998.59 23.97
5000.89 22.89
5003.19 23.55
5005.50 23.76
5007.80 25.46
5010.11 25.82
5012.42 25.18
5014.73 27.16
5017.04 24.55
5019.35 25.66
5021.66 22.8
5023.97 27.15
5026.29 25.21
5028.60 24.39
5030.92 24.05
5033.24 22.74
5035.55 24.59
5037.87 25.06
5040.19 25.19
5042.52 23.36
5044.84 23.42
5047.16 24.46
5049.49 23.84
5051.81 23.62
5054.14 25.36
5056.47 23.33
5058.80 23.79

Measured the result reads 23.7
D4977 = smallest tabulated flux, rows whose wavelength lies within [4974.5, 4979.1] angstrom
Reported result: 24.69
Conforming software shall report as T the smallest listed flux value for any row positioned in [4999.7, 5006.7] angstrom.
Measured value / 22.89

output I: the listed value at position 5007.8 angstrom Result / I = 25.46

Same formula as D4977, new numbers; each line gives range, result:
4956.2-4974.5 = 21.41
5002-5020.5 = 23.55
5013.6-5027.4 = 22.8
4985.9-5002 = 22.13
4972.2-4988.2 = 22.46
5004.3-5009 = 23.76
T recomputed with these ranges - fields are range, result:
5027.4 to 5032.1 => 24.05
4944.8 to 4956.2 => 22.18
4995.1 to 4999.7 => 23.78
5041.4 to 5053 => 23.36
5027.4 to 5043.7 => 22.74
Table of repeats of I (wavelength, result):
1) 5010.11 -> 25.82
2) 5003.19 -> 23.55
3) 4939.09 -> 24.82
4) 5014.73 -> 27.16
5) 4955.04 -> 24.29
